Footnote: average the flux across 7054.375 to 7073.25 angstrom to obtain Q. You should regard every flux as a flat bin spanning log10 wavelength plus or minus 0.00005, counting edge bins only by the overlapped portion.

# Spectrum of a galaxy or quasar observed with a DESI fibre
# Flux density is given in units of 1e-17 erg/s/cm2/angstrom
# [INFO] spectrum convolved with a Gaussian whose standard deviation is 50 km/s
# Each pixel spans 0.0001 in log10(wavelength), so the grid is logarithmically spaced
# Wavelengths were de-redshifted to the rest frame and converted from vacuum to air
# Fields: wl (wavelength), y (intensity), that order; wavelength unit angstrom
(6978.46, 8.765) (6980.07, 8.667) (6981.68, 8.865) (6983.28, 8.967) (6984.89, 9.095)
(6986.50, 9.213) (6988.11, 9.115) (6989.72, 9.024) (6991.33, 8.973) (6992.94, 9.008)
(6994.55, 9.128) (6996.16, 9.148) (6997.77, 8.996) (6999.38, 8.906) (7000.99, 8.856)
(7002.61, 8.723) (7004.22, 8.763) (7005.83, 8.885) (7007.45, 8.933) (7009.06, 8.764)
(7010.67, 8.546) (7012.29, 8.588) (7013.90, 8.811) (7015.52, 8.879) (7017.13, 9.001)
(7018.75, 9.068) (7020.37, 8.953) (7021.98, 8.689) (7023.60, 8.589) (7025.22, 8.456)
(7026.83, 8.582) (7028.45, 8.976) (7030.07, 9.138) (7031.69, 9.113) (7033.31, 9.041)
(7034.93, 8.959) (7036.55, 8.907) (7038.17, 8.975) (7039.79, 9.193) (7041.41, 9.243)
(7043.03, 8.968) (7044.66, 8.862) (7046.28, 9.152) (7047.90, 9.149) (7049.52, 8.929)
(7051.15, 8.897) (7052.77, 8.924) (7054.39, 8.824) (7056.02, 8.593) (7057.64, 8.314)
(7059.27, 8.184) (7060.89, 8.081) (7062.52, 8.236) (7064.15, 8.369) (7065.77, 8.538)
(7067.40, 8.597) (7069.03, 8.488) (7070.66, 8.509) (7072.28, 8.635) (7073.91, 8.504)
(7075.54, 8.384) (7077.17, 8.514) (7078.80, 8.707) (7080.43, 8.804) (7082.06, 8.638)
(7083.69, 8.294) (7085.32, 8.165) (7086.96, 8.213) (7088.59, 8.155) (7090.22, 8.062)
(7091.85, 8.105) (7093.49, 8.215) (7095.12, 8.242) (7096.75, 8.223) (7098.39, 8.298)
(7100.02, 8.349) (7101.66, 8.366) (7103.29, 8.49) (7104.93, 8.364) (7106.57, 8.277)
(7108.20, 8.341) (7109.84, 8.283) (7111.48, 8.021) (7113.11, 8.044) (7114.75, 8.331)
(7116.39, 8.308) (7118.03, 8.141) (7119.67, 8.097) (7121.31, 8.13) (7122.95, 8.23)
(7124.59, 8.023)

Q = 8.43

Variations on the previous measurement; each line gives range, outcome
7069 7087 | 8.5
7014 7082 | 8.75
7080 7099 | 8.27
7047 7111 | 8.44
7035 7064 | 8.78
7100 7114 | 8.28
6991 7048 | 8.91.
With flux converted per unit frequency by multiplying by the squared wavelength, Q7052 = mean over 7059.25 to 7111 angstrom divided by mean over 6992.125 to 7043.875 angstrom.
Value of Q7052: 1.0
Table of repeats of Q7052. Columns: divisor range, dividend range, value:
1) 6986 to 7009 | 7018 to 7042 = 1.00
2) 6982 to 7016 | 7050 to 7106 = 0.97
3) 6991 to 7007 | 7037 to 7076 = 0.99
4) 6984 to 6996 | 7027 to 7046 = 1.01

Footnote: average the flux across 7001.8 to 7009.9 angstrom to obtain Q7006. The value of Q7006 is 8.82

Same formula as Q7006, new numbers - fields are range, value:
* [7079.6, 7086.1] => 8.48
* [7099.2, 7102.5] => 8.37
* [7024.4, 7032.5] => 8.85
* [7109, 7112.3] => 8.16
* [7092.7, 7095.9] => 8.24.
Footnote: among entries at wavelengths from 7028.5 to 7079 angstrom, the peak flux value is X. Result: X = 9.243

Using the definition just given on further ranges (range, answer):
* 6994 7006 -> 9.148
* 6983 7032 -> 9.213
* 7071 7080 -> 8.707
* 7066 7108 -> 8.804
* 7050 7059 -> 8.924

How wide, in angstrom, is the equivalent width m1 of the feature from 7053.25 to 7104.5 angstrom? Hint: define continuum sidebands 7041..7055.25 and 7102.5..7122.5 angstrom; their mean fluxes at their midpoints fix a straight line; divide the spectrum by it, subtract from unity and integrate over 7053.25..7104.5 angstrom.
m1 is 1.4 angstrom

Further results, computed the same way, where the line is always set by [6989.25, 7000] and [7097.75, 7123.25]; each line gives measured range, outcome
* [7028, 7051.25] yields -0.8 angstrom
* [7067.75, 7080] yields -0.1 angstrom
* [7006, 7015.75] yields 0.2 angstrom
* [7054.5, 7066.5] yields 0.3 angstrom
